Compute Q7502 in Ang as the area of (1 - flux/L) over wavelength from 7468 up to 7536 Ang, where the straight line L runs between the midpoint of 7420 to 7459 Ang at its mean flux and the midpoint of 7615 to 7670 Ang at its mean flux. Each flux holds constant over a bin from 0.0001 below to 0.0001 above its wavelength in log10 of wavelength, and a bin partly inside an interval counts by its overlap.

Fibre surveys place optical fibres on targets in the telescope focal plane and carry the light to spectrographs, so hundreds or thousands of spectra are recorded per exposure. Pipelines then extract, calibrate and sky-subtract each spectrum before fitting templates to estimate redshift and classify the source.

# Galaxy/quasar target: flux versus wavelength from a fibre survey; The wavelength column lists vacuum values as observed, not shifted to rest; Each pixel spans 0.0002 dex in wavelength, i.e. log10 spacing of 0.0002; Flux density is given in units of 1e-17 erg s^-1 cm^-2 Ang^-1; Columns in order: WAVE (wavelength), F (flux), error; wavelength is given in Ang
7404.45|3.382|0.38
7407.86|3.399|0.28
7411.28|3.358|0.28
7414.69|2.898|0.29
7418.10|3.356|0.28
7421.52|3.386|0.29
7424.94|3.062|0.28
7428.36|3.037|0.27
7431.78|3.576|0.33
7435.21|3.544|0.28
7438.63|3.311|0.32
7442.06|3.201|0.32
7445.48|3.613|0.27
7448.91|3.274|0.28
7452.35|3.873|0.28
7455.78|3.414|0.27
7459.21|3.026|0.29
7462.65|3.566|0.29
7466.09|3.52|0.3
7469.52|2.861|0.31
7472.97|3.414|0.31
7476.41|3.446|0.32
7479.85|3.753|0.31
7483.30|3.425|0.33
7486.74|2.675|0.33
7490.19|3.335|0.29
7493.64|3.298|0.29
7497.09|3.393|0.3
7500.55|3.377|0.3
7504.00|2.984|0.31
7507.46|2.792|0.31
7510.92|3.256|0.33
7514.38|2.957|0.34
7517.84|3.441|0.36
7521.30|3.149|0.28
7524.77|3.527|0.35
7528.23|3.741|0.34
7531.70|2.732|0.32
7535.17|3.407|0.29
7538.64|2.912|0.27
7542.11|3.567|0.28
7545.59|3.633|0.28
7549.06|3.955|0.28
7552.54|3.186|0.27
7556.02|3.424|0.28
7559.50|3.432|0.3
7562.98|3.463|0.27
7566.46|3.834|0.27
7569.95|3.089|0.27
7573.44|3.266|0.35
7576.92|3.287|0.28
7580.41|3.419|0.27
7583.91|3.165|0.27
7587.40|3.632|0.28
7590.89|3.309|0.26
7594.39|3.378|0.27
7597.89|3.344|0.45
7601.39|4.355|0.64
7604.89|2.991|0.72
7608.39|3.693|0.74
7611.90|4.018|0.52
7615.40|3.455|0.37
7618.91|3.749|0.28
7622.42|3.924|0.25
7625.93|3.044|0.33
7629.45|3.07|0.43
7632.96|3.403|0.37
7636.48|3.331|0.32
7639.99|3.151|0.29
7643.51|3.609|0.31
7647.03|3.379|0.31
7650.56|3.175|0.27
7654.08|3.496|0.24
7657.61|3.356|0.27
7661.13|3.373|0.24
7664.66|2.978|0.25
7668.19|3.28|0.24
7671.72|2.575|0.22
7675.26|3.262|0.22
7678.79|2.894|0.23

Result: 2.5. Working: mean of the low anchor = 3.38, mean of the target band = 3.25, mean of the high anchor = 3.36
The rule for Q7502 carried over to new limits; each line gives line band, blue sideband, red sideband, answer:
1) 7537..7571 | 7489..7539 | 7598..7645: -1.3 Ang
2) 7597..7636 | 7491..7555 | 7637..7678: -3.5 Ang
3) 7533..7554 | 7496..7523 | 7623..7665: -1.5 Ang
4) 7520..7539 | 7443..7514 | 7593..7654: 0.5 Ang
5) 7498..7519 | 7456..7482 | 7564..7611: 1.6 Ang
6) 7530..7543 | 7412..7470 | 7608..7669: 0.9 Ang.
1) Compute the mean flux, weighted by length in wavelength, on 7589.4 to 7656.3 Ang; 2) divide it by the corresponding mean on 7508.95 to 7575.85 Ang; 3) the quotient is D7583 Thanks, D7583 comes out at 1.0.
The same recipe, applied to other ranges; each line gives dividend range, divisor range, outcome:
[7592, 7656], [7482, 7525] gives 1.09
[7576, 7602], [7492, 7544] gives 1.07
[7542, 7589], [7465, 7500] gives 1.04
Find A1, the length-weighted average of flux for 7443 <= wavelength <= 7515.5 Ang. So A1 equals 3.3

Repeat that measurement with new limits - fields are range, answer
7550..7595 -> 3.39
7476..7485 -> 3.56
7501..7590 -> 3.33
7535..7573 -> 3.44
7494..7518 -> 3.16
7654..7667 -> 3.28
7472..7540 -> 3.25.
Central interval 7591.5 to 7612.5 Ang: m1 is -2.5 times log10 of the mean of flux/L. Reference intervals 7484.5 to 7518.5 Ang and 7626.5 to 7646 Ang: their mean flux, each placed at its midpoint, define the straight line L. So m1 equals -0.10 mag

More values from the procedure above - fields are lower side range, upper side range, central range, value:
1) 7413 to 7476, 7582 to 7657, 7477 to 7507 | 0.03 mag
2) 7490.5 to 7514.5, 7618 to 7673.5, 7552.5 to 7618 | -0.07 mag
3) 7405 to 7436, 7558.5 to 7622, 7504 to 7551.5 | 0.04 mag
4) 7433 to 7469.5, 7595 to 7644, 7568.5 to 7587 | 0.07 mag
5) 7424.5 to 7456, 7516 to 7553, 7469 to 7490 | 0.04 mag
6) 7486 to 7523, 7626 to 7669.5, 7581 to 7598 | -0.04 mag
